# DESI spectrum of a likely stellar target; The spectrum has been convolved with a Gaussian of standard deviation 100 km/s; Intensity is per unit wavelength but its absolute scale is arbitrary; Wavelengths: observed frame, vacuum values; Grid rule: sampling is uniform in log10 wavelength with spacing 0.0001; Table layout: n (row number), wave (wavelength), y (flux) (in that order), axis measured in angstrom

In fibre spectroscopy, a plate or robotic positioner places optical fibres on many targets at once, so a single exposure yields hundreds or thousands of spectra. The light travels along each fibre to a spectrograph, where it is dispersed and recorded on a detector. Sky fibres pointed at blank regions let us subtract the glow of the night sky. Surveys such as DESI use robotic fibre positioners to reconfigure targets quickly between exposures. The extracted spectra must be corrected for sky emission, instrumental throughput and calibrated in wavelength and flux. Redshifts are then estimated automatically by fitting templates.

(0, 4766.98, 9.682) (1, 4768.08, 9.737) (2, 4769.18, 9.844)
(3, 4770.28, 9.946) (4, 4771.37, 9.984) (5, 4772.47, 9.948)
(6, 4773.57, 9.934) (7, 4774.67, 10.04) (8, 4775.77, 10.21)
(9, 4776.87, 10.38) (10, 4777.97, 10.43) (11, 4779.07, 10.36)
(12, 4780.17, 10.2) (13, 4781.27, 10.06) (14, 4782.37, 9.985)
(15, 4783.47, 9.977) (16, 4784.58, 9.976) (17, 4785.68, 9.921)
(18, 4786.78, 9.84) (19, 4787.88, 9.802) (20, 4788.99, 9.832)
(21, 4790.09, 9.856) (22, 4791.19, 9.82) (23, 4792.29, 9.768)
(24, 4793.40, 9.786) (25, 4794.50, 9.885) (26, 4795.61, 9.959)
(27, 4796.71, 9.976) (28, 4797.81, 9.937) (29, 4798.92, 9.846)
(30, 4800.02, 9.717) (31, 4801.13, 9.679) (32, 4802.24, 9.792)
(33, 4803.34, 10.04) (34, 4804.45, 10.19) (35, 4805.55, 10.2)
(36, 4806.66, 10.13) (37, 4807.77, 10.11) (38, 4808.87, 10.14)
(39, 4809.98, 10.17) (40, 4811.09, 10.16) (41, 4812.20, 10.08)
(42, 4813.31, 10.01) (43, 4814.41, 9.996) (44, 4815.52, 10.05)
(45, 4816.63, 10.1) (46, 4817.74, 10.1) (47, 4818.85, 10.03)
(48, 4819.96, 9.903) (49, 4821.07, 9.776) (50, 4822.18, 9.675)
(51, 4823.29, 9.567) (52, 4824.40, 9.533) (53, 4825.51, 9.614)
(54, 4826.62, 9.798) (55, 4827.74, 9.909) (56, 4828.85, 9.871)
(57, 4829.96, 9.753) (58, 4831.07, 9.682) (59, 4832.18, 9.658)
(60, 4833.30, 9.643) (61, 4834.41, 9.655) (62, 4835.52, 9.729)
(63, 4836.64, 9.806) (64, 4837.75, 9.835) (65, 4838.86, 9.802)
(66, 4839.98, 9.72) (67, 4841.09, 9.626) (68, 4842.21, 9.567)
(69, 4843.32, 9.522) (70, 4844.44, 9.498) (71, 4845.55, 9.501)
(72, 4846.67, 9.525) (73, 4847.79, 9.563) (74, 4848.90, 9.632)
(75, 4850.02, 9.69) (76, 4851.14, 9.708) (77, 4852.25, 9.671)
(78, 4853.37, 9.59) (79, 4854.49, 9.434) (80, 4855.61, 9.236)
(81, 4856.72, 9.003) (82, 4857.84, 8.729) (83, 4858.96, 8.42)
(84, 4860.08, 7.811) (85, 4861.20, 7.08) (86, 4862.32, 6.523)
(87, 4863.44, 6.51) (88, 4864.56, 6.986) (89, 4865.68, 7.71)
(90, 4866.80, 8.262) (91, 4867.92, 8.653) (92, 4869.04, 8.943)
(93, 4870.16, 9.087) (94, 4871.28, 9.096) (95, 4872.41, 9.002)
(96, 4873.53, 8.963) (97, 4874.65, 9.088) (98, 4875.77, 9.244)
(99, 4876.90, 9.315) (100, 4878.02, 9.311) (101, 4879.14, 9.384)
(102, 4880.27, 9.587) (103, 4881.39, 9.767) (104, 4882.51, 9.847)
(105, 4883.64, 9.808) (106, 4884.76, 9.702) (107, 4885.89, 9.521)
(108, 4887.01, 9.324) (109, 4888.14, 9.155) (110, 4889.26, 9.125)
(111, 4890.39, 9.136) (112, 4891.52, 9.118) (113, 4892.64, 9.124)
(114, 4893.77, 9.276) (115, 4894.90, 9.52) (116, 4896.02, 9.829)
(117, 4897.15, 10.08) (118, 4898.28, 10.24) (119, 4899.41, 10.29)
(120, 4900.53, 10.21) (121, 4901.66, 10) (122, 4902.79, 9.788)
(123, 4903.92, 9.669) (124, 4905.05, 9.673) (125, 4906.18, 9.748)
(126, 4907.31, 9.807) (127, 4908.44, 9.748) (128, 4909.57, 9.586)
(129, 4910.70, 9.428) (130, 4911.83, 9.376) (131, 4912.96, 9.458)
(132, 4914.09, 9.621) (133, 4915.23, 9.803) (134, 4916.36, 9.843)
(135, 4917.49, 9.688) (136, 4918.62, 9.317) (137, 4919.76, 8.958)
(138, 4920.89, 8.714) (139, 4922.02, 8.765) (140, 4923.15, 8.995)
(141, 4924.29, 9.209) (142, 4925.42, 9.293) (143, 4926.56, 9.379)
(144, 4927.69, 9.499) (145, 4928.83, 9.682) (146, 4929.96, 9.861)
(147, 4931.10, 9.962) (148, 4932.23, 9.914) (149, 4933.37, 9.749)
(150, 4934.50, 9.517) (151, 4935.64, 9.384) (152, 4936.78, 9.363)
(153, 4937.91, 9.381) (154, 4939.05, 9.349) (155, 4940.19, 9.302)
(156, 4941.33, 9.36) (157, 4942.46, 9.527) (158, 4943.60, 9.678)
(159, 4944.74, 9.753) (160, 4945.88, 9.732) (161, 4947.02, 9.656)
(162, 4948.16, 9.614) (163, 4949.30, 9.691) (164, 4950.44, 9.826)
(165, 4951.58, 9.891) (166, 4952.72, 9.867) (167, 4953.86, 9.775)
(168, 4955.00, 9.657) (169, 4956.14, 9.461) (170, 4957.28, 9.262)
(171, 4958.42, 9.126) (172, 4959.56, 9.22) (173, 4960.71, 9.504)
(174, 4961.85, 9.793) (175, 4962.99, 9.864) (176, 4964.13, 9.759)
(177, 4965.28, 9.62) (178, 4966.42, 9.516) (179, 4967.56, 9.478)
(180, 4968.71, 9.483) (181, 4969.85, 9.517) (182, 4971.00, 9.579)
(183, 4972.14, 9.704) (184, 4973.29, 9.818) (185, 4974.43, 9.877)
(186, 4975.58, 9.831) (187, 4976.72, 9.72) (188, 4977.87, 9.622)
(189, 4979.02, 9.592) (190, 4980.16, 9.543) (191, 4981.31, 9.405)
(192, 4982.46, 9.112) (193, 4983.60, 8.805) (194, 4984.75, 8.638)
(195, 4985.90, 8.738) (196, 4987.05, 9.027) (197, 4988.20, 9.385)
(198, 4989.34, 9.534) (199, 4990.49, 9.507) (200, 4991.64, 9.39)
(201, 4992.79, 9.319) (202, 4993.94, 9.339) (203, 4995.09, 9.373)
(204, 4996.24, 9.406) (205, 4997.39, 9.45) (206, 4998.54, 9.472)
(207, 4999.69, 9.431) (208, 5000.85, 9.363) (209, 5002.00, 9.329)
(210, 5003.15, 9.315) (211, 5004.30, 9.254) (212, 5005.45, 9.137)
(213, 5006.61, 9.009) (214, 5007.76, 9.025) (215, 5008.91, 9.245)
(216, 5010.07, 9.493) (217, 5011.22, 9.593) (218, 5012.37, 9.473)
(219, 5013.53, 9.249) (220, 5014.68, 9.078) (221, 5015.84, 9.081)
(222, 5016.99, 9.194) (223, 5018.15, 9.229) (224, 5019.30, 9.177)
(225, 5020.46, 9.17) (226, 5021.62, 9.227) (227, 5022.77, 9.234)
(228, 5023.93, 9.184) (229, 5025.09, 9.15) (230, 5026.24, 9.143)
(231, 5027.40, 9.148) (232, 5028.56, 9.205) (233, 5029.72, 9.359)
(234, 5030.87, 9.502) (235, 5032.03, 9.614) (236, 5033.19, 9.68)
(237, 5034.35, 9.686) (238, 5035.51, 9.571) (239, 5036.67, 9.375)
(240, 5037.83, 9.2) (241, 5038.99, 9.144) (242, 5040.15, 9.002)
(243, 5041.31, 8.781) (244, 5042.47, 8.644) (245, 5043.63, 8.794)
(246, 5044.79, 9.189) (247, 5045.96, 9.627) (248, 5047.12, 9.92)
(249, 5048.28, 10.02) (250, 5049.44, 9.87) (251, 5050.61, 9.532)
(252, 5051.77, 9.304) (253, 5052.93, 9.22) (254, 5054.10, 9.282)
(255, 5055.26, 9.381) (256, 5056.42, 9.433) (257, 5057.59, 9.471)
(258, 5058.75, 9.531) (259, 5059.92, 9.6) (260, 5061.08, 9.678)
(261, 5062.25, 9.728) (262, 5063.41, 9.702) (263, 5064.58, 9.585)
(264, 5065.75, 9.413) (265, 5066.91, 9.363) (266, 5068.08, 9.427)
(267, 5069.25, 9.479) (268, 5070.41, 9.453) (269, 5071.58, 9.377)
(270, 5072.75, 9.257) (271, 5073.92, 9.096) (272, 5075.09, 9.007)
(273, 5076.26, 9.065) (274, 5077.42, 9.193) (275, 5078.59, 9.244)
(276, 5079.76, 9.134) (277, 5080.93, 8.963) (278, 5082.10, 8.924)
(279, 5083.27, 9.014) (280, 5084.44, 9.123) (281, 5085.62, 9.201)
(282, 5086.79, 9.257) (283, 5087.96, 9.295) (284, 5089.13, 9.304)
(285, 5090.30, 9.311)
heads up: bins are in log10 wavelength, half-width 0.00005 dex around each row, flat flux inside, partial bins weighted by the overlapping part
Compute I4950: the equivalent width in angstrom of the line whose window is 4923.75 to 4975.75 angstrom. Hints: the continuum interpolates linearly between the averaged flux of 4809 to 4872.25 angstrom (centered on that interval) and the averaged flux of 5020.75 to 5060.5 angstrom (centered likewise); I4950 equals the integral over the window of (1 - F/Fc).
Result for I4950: -1.40 angstrom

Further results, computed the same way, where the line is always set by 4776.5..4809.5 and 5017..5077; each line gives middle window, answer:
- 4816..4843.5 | 0.4 angstrom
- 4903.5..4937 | 0.6 angstrom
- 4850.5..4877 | 3.3 angstrom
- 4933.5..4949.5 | 0.2 angstrom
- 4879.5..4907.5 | 0.2 angstrom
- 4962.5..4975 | -0.1 angstrom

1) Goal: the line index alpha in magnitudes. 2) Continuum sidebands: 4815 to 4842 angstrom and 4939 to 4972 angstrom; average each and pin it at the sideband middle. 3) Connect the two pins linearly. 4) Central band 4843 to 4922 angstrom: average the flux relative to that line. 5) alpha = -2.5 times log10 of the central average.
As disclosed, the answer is 0.05 mag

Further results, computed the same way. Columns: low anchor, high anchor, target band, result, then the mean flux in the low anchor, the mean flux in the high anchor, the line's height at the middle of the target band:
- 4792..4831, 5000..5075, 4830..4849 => 0.02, 9.92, 9.34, 9.85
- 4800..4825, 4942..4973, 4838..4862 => 0.07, 9.97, 9.61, 9.88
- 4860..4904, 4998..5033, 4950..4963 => -0.05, 9.09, 9.27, 9.19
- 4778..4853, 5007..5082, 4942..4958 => -0.01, 9.85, 9.33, 9.54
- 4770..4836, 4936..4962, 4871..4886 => 0.04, 9.94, 9.55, 9.74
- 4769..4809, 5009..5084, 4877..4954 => 0.01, 9.99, 9.33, 9.66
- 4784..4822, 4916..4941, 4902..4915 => -0.02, 9.95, 9.41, 9.5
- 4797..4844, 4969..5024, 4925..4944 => 0.00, 9.86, 9.34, 9.52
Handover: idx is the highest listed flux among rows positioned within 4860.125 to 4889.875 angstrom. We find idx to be 9.847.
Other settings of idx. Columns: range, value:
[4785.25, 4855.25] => 10.2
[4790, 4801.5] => 9.976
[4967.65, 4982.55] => 9.877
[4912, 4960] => 9.962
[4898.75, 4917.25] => 10.29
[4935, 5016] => 9.891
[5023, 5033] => 9.614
